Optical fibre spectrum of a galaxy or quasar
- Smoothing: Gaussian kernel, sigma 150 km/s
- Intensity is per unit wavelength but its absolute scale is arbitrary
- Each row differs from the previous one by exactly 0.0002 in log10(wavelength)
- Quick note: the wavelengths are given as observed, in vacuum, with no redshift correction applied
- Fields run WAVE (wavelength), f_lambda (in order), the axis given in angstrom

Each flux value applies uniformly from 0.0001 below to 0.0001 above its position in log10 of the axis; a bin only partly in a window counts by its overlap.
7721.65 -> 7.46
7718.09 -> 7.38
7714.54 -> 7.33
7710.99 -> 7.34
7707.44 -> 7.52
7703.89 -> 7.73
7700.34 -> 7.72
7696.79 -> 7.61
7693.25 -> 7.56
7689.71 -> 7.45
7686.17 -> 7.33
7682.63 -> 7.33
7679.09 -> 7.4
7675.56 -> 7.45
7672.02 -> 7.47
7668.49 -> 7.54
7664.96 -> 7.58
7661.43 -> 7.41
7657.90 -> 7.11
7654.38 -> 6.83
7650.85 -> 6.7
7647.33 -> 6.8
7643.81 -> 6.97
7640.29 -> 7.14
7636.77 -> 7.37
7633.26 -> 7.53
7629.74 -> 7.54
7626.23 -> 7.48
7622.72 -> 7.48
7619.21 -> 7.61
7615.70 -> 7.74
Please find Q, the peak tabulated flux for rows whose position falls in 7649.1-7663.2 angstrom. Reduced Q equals 7.41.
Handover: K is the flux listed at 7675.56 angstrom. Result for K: 7.45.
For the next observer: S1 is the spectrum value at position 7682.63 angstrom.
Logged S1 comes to 7.33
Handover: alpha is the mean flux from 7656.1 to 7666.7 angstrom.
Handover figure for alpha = 7.37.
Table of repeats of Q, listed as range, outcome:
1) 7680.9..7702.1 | 7.72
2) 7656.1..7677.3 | 7.58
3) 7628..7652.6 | 7.54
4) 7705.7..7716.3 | 7.52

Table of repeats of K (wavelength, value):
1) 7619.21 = 7.61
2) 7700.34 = 7.72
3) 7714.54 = 7.33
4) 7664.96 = 7.58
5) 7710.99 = 7.34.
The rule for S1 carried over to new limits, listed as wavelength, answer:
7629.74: 7.54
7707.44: 7.52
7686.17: 7.33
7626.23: 7.48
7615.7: 7.74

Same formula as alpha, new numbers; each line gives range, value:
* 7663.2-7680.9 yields 7.49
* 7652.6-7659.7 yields 6.97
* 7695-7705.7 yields 7.68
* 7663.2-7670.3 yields 7.56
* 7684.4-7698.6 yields 7.49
